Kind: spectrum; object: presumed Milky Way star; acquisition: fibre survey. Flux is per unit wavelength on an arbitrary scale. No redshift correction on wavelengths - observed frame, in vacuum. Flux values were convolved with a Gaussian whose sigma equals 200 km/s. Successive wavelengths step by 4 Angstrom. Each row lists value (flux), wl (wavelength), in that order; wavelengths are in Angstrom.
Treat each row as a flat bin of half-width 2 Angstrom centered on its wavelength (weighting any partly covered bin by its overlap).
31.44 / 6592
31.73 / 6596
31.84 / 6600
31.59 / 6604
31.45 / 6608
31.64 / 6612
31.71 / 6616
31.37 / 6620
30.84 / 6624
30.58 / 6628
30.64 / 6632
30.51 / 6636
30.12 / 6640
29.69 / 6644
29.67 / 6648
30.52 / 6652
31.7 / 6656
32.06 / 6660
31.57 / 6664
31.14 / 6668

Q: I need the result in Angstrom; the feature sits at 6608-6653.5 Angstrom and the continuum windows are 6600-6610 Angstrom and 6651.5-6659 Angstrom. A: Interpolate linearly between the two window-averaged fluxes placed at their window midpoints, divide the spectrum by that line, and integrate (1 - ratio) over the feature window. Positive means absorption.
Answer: 1.1 Angstrom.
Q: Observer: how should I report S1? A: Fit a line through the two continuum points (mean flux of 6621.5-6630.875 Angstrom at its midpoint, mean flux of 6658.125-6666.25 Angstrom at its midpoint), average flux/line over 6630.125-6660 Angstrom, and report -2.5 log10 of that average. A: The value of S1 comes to 0.03 mag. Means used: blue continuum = 30.7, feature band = 30.5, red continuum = 31.8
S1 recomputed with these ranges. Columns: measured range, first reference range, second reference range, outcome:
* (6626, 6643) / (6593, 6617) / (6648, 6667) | 0.036 mag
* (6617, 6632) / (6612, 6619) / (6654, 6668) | 0.025 mag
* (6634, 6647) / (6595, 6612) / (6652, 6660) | 0.052 mag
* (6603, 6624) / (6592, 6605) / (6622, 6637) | -0.010 mag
